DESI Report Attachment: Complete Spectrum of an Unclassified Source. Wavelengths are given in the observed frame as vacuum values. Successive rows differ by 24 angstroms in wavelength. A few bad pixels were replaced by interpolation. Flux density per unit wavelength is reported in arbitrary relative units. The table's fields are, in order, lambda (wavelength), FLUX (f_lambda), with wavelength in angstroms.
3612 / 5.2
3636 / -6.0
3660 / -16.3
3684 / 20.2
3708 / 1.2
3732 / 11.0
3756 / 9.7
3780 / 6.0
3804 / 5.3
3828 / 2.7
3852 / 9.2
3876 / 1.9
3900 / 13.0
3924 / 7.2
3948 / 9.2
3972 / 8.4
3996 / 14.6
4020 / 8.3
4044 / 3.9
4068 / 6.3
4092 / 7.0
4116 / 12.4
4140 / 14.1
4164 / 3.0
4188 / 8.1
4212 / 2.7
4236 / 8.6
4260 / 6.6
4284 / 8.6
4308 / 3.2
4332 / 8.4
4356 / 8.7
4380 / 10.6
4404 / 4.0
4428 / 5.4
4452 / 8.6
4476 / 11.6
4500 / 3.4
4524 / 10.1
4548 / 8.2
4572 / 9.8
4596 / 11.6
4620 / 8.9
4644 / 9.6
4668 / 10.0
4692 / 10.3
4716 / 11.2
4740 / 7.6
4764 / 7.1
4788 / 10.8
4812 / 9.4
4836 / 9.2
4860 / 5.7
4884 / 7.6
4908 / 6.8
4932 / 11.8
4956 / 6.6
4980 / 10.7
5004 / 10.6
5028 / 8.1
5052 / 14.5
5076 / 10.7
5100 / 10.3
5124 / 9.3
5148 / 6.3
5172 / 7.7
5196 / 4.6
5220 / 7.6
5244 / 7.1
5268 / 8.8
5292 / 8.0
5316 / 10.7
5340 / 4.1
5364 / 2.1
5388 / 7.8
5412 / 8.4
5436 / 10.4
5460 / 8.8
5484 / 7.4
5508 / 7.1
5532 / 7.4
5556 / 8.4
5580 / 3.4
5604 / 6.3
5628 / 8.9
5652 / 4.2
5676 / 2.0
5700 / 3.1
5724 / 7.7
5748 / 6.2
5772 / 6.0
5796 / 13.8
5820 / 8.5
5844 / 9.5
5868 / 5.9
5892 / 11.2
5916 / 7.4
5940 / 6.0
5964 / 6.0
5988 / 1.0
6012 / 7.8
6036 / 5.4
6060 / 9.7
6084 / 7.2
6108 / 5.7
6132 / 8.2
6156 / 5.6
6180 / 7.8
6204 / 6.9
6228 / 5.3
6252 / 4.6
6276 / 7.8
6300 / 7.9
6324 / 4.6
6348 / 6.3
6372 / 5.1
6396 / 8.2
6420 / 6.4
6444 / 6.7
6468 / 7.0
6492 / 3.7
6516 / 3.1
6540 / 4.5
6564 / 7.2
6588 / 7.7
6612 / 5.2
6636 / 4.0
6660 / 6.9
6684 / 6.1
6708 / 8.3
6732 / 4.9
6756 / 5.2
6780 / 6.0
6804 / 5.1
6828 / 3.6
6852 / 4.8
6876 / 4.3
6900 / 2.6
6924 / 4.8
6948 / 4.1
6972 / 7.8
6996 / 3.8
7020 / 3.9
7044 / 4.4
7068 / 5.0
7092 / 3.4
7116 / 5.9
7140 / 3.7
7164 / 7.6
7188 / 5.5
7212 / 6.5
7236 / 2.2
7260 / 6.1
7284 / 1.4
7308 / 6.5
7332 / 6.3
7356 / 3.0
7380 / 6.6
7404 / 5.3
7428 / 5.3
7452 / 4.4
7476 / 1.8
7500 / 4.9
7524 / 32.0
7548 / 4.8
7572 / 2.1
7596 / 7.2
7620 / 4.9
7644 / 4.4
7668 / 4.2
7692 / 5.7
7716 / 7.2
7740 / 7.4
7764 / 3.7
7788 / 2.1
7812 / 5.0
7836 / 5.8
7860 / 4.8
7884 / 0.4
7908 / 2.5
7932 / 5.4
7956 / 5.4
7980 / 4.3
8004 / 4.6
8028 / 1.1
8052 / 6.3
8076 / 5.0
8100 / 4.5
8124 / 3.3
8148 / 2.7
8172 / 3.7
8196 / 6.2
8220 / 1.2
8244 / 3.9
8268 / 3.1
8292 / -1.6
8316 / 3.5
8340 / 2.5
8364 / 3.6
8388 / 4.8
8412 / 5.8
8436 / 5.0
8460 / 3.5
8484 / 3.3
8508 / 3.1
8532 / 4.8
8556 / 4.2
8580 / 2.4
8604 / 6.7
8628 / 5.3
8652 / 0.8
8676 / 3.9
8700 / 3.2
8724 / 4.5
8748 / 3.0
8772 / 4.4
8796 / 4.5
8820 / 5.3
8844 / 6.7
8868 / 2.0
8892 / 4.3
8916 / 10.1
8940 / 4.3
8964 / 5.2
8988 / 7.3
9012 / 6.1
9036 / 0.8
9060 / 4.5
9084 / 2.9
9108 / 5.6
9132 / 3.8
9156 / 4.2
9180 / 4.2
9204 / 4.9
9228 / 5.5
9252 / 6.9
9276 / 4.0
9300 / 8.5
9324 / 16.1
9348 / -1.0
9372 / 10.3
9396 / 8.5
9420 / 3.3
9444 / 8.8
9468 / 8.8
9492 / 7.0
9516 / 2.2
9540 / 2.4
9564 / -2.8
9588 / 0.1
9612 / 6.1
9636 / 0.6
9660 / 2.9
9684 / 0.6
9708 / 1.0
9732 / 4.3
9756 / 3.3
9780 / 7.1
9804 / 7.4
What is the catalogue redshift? 0.15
